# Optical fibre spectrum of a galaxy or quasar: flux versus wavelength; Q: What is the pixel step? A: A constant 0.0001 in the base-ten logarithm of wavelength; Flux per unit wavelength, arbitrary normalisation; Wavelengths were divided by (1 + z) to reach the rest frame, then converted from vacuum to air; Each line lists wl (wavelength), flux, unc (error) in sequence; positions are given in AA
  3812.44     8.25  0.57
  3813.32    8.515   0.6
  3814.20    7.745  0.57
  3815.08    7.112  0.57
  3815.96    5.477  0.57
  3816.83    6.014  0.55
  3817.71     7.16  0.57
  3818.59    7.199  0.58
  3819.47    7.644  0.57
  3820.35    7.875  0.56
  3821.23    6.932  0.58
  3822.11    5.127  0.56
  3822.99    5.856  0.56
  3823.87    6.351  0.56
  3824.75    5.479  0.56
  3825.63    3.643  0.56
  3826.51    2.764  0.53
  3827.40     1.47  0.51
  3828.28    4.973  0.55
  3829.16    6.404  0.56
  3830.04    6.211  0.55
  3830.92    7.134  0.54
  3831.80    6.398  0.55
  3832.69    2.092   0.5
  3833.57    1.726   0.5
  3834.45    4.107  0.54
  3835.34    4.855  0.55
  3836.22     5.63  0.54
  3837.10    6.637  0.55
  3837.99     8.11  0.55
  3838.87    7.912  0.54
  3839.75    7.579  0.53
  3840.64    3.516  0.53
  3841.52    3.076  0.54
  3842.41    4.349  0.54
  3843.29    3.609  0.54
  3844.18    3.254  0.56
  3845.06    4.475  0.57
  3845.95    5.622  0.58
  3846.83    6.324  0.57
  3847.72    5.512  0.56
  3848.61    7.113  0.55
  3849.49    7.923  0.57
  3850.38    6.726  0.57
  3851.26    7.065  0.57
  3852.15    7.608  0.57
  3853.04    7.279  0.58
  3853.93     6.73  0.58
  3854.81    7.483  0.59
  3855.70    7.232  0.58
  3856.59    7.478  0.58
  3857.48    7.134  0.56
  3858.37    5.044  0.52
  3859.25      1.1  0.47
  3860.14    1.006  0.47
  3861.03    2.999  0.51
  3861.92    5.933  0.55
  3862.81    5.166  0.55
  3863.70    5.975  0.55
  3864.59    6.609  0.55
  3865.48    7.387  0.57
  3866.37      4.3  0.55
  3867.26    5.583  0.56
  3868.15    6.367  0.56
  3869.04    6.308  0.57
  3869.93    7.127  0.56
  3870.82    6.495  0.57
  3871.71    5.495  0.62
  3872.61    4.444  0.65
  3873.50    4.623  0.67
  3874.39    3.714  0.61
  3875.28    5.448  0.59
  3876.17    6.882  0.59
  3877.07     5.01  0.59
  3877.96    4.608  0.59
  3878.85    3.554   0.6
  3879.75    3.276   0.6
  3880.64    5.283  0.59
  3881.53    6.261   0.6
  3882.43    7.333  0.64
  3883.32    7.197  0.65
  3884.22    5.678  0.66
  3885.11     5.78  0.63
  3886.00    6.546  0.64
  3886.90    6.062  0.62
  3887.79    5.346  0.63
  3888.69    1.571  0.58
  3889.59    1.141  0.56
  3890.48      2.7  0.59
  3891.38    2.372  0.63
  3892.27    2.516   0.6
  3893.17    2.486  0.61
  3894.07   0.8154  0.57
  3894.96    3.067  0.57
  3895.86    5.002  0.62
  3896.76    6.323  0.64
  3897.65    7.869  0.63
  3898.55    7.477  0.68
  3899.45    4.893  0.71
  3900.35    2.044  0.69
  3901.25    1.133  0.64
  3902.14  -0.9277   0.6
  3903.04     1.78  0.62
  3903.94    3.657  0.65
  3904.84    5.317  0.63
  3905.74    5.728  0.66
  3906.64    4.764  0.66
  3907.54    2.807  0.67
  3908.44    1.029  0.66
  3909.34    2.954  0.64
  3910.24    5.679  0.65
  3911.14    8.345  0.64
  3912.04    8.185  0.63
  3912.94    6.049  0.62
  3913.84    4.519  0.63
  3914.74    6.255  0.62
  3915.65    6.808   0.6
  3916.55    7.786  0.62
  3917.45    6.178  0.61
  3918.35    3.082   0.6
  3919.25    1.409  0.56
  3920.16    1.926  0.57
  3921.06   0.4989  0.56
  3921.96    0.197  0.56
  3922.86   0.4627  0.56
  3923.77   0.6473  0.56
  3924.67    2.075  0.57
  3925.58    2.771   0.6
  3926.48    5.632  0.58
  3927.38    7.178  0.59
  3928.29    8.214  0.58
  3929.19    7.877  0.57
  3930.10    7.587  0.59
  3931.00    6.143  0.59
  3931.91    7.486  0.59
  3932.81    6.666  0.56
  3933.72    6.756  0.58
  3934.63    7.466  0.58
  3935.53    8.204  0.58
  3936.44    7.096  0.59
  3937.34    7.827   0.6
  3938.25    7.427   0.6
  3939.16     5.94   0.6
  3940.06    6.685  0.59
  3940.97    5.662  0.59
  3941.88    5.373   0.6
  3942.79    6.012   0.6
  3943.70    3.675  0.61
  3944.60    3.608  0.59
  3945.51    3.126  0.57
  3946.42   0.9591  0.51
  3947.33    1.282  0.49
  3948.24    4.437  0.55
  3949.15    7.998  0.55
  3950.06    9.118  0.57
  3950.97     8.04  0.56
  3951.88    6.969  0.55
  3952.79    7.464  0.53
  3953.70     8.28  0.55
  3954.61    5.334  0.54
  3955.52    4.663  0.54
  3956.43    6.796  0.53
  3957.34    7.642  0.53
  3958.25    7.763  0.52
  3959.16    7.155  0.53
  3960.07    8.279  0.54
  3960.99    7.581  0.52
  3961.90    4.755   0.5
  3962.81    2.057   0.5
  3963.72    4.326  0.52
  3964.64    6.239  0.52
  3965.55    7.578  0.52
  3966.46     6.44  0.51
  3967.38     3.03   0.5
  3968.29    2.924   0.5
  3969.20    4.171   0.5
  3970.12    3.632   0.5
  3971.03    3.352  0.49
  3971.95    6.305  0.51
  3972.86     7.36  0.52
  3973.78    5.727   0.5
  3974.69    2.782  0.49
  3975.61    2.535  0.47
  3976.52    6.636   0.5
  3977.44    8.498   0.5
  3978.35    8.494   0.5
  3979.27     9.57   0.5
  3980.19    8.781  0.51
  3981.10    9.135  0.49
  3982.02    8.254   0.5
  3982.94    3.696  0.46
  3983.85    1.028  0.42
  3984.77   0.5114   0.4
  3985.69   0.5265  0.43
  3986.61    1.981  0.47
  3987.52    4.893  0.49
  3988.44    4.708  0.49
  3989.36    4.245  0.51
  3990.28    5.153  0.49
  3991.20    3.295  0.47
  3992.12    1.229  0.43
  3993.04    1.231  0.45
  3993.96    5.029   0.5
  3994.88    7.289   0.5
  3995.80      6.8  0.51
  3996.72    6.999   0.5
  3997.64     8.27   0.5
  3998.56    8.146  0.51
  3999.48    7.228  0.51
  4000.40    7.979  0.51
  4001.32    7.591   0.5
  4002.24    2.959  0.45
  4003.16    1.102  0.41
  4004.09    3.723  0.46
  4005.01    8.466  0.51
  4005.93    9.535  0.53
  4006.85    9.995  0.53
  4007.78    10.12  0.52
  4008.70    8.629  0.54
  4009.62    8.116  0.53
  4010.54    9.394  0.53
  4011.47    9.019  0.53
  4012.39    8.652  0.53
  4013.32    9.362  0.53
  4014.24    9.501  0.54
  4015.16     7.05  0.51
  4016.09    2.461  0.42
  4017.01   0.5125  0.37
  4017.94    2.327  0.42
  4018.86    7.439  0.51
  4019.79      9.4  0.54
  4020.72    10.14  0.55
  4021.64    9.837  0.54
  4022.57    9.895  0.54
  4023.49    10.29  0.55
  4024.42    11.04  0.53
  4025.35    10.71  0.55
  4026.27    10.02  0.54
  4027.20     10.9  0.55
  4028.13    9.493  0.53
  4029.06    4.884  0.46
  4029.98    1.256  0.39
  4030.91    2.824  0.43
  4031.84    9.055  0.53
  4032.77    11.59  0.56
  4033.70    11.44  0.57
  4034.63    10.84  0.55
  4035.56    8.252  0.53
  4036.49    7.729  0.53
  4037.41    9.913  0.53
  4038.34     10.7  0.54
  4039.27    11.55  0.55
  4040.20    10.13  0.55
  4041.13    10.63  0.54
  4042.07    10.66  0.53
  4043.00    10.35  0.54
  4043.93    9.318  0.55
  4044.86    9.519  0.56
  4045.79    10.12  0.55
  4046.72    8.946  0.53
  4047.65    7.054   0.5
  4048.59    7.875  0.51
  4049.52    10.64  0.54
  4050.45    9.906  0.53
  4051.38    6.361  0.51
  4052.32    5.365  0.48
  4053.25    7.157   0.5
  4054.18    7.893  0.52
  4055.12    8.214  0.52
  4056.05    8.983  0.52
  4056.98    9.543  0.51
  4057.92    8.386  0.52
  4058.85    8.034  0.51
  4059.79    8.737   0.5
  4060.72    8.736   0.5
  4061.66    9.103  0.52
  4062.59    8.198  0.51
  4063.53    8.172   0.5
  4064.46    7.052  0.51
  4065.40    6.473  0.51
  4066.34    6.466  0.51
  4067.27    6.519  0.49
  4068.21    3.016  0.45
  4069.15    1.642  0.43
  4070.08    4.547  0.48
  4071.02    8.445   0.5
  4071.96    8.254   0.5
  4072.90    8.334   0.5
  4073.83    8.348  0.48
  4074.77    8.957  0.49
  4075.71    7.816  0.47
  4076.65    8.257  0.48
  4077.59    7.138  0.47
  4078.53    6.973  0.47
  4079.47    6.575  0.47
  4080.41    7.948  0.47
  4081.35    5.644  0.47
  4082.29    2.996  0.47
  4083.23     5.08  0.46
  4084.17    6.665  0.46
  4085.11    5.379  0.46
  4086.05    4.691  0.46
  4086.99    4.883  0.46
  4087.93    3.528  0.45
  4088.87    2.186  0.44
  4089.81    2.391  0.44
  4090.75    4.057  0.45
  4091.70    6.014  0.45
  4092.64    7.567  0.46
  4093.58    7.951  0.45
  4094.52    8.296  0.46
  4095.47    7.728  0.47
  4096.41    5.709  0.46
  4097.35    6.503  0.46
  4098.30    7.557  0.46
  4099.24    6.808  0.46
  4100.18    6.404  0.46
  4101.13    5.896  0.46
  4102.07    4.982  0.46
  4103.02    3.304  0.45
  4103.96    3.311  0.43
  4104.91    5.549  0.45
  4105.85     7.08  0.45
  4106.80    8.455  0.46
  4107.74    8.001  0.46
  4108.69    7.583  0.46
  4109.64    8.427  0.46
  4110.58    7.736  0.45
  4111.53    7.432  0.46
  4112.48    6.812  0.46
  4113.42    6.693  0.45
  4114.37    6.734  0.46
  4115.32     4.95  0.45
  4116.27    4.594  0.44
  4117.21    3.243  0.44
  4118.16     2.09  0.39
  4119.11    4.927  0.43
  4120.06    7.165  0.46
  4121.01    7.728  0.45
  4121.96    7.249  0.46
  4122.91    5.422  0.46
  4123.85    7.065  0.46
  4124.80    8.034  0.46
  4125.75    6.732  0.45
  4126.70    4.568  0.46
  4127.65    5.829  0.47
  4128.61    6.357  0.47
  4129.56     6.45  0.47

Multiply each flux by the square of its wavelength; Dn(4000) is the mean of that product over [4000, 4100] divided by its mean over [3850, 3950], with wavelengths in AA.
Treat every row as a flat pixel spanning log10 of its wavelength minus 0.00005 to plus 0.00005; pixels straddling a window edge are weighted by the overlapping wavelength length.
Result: 1.63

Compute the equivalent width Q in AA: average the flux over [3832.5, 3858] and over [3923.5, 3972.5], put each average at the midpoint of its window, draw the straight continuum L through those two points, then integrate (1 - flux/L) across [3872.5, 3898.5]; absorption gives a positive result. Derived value 5.32 AA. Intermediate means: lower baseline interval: 5.83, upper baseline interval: 5.79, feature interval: 4.63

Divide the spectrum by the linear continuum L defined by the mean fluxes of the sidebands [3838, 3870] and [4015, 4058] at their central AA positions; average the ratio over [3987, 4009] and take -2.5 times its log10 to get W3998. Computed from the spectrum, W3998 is 0.304 mag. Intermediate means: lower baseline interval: 5.74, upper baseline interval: 8.49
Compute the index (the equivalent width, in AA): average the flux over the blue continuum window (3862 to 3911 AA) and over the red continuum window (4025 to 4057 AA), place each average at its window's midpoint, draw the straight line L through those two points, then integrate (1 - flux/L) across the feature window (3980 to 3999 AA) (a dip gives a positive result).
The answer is 6.9 AA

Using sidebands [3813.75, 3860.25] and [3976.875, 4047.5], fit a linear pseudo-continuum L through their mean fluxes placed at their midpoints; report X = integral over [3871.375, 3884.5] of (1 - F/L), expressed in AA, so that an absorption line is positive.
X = 1.8 AA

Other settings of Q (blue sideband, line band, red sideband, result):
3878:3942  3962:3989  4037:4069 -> 6.05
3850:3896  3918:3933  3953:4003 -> 3.49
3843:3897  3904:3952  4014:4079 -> 7.59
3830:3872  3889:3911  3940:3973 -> 8.22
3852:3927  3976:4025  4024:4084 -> 3.03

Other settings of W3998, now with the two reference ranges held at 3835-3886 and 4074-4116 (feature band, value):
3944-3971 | 0.071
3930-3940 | -0.213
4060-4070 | -0.060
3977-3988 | 0.099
